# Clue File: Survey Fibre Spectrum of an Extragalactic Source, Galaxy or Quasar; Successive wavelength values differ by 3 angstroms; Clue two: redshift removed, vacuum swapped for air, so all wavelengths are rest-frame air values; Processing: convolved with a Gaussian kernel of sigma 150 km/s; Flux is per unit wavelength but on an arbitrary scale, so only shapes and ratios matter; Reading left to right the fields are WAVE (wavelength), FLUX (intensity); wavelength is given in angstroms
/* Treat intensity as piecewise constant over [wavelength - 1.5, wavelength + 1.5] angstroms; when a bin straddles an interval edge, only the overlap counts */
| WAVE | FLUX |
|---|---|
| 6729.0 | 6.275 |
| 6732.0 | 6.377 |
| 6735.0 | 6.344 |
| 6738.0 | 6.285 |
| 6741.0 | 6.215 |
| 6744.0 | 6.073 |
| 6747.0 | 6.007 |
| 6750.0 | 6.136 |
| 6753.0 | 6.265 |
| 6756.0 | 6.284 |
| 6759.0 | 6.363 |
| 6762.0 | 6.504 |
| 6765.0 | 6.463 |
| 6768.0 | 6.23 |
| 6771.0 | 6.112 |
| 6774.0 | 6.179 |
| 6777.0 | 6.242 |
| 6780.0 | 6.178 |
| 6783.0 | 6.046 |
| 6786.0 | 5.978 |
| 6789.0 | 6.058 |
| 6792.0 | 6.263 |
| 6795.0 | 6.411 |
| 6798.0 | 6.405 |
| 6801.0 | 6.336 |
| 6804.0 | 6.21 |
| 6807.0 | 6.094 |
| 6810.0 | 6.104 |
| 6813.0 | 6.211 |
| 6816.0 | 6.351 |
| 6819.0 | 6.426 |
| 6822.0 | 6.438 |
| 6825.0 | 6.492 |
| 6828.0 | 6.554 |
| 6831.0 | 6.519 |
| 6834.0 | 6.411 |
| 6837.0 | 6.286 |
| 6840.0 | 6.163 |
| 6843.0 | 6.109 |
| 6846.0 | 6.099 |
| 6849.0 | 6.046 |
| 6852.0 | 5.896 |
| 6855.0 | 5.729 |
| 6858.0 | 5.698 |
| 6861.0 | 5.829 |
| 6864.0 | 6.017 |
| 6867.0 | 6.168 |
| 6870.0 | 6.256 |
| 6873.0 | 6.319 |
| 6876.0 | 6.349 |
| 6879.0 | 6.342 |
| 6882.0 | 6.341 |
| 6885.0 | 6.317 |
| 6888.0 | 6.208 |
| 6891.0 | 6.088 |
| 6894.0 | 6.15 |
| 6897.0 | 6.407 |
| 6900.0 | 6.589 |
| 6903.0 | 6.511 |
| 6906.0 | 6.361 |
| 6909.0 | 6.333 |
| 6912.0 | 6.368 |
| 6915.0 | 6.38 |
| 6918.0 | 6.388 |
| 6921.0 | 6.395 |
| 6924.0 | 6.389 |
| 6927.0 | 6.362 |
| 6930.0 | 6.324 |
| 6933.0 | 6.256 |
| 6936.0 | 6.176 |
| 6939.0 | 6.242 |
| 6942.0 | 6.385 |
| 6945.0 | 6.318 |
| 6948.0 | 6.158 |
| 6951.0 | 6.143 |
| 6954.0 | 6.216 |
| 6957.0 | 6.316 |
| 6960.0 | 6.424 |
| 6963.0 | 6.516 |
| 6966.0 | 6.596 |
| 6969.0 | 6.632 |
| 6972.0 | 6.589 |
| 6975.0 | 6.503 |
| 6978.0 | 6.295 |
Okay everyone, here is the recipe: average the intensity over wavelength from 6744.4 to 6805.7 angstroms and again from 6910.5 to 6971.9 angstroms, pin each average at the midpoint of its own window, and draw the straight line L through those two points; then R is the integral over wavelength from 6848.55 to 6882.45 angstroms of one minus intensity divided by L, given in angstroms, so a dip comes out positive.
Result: 1.2 angstroms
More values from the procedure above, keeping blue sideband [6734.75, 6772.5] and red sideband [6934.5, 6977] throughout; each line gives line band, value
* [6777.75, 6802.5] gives 0.2 angstroms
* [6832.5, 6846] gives 0.2 angstroms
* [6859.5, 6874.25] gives 0.5 angstroms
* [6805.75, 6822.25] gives 0.1 angstroms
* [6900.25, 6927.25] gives -0.2 angstroms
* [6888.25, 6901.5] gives 0.1 angstroms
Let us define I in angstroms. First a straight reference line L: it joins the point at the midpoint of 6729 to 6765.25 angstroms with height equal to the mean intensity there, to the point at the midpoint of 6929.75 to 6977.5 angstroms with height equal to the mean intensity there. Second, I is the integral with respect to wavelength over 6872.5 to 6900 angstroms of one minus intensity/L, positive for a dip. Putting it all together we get 0.2 angstroms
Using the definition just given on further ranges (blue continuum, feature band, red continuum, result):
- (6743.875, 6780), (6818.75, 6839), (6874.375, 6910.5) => -0.49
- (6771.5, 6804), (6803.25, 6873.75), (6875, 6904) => 0.94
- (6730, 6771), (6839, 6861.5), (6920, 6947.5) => 1.23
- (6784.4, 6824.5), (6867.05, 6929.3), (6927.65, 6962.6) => -0.66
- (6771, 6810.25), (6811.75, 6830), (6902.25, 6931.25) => -0.53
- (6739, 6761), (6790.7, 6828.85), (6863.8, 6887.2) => -0.55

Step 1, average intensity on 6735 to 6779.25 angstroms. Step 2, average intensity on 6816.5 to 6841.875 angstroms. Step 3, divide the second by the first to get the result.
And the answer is 1.0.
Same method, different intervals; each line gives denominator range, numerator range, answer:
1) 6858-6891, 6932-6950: 1.01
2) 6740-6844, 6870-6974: 1.01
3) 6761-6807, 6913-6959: 1.01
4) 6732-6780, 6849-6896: 0.98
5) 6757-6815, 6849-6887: 0.98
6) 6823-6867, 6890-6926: 1.04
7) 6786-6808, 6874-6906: 1.01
